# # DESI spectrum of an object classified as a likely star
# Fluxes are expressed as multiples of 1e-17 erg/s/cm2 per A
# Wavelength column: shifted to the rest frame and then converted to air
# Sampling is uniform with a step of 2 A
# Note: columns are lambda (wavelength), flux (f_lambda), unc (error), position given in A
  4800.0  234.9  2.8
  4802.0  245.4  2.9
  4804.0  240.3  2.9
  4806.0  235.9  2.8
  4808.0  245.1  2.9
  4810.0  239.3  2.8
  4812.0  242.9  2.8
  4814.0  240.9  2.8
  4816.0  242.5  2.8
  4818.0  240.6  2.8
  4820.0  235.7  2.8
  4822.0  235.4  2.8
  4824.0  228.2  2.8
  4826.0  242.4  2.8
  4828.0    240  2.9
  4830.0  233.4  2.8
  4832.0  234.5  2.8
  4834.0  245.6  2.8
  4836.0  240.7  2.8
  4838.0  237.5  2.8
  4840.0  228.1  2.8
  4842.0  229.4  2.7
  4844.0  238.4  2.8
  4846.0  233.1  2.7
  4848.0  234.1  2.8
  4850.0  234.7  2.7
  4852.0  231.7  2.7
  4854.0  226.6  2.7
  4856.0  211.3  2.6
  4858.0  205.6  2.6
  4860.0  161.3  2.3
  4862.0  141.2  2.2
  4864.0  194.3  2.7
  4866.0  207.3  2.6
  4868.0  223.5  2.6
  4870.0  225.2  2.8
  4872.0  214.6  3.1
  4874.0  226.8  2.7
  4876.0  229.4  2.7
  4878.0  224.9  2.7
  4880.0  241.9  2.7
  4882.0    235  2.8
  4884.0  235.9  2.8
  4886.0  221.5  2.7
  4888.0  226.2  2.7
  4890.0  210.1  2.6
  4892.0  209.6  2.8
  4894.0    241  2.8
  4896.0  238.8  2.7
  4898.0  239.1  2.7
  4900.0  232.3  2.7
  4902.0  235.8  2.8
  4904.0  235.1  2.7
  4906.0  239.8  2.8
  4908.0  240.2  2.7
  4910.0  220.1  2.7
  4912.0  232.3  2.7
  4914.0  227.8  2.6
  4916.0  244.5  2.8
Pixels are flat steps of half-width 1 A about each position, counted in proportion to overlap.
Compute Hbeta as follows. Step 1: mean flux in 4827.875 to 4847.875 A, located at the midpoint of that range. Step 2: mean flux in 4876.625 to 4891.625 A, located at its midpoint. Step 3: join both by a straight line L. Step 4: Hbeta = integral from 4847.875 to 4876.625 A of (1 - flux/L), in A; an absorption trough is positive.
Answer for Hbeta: 2.6 A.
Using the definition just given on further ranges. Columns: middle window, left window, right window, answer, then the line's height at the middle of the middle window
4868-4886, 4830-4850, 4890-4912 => 0.38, 233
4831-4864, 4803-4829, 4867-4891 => 1.82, 233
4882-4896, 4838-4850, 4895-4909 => 0.62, 236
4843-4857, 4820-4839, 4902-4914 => 0.38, 236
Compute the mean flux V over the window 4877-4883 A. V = 234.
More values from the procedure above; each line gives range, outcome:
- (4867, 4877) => 224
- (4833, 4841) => 238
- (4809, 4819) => 241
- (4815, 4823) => 239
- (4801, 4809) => 242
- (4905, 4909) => 240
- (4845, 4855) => 232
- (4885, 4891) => 219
